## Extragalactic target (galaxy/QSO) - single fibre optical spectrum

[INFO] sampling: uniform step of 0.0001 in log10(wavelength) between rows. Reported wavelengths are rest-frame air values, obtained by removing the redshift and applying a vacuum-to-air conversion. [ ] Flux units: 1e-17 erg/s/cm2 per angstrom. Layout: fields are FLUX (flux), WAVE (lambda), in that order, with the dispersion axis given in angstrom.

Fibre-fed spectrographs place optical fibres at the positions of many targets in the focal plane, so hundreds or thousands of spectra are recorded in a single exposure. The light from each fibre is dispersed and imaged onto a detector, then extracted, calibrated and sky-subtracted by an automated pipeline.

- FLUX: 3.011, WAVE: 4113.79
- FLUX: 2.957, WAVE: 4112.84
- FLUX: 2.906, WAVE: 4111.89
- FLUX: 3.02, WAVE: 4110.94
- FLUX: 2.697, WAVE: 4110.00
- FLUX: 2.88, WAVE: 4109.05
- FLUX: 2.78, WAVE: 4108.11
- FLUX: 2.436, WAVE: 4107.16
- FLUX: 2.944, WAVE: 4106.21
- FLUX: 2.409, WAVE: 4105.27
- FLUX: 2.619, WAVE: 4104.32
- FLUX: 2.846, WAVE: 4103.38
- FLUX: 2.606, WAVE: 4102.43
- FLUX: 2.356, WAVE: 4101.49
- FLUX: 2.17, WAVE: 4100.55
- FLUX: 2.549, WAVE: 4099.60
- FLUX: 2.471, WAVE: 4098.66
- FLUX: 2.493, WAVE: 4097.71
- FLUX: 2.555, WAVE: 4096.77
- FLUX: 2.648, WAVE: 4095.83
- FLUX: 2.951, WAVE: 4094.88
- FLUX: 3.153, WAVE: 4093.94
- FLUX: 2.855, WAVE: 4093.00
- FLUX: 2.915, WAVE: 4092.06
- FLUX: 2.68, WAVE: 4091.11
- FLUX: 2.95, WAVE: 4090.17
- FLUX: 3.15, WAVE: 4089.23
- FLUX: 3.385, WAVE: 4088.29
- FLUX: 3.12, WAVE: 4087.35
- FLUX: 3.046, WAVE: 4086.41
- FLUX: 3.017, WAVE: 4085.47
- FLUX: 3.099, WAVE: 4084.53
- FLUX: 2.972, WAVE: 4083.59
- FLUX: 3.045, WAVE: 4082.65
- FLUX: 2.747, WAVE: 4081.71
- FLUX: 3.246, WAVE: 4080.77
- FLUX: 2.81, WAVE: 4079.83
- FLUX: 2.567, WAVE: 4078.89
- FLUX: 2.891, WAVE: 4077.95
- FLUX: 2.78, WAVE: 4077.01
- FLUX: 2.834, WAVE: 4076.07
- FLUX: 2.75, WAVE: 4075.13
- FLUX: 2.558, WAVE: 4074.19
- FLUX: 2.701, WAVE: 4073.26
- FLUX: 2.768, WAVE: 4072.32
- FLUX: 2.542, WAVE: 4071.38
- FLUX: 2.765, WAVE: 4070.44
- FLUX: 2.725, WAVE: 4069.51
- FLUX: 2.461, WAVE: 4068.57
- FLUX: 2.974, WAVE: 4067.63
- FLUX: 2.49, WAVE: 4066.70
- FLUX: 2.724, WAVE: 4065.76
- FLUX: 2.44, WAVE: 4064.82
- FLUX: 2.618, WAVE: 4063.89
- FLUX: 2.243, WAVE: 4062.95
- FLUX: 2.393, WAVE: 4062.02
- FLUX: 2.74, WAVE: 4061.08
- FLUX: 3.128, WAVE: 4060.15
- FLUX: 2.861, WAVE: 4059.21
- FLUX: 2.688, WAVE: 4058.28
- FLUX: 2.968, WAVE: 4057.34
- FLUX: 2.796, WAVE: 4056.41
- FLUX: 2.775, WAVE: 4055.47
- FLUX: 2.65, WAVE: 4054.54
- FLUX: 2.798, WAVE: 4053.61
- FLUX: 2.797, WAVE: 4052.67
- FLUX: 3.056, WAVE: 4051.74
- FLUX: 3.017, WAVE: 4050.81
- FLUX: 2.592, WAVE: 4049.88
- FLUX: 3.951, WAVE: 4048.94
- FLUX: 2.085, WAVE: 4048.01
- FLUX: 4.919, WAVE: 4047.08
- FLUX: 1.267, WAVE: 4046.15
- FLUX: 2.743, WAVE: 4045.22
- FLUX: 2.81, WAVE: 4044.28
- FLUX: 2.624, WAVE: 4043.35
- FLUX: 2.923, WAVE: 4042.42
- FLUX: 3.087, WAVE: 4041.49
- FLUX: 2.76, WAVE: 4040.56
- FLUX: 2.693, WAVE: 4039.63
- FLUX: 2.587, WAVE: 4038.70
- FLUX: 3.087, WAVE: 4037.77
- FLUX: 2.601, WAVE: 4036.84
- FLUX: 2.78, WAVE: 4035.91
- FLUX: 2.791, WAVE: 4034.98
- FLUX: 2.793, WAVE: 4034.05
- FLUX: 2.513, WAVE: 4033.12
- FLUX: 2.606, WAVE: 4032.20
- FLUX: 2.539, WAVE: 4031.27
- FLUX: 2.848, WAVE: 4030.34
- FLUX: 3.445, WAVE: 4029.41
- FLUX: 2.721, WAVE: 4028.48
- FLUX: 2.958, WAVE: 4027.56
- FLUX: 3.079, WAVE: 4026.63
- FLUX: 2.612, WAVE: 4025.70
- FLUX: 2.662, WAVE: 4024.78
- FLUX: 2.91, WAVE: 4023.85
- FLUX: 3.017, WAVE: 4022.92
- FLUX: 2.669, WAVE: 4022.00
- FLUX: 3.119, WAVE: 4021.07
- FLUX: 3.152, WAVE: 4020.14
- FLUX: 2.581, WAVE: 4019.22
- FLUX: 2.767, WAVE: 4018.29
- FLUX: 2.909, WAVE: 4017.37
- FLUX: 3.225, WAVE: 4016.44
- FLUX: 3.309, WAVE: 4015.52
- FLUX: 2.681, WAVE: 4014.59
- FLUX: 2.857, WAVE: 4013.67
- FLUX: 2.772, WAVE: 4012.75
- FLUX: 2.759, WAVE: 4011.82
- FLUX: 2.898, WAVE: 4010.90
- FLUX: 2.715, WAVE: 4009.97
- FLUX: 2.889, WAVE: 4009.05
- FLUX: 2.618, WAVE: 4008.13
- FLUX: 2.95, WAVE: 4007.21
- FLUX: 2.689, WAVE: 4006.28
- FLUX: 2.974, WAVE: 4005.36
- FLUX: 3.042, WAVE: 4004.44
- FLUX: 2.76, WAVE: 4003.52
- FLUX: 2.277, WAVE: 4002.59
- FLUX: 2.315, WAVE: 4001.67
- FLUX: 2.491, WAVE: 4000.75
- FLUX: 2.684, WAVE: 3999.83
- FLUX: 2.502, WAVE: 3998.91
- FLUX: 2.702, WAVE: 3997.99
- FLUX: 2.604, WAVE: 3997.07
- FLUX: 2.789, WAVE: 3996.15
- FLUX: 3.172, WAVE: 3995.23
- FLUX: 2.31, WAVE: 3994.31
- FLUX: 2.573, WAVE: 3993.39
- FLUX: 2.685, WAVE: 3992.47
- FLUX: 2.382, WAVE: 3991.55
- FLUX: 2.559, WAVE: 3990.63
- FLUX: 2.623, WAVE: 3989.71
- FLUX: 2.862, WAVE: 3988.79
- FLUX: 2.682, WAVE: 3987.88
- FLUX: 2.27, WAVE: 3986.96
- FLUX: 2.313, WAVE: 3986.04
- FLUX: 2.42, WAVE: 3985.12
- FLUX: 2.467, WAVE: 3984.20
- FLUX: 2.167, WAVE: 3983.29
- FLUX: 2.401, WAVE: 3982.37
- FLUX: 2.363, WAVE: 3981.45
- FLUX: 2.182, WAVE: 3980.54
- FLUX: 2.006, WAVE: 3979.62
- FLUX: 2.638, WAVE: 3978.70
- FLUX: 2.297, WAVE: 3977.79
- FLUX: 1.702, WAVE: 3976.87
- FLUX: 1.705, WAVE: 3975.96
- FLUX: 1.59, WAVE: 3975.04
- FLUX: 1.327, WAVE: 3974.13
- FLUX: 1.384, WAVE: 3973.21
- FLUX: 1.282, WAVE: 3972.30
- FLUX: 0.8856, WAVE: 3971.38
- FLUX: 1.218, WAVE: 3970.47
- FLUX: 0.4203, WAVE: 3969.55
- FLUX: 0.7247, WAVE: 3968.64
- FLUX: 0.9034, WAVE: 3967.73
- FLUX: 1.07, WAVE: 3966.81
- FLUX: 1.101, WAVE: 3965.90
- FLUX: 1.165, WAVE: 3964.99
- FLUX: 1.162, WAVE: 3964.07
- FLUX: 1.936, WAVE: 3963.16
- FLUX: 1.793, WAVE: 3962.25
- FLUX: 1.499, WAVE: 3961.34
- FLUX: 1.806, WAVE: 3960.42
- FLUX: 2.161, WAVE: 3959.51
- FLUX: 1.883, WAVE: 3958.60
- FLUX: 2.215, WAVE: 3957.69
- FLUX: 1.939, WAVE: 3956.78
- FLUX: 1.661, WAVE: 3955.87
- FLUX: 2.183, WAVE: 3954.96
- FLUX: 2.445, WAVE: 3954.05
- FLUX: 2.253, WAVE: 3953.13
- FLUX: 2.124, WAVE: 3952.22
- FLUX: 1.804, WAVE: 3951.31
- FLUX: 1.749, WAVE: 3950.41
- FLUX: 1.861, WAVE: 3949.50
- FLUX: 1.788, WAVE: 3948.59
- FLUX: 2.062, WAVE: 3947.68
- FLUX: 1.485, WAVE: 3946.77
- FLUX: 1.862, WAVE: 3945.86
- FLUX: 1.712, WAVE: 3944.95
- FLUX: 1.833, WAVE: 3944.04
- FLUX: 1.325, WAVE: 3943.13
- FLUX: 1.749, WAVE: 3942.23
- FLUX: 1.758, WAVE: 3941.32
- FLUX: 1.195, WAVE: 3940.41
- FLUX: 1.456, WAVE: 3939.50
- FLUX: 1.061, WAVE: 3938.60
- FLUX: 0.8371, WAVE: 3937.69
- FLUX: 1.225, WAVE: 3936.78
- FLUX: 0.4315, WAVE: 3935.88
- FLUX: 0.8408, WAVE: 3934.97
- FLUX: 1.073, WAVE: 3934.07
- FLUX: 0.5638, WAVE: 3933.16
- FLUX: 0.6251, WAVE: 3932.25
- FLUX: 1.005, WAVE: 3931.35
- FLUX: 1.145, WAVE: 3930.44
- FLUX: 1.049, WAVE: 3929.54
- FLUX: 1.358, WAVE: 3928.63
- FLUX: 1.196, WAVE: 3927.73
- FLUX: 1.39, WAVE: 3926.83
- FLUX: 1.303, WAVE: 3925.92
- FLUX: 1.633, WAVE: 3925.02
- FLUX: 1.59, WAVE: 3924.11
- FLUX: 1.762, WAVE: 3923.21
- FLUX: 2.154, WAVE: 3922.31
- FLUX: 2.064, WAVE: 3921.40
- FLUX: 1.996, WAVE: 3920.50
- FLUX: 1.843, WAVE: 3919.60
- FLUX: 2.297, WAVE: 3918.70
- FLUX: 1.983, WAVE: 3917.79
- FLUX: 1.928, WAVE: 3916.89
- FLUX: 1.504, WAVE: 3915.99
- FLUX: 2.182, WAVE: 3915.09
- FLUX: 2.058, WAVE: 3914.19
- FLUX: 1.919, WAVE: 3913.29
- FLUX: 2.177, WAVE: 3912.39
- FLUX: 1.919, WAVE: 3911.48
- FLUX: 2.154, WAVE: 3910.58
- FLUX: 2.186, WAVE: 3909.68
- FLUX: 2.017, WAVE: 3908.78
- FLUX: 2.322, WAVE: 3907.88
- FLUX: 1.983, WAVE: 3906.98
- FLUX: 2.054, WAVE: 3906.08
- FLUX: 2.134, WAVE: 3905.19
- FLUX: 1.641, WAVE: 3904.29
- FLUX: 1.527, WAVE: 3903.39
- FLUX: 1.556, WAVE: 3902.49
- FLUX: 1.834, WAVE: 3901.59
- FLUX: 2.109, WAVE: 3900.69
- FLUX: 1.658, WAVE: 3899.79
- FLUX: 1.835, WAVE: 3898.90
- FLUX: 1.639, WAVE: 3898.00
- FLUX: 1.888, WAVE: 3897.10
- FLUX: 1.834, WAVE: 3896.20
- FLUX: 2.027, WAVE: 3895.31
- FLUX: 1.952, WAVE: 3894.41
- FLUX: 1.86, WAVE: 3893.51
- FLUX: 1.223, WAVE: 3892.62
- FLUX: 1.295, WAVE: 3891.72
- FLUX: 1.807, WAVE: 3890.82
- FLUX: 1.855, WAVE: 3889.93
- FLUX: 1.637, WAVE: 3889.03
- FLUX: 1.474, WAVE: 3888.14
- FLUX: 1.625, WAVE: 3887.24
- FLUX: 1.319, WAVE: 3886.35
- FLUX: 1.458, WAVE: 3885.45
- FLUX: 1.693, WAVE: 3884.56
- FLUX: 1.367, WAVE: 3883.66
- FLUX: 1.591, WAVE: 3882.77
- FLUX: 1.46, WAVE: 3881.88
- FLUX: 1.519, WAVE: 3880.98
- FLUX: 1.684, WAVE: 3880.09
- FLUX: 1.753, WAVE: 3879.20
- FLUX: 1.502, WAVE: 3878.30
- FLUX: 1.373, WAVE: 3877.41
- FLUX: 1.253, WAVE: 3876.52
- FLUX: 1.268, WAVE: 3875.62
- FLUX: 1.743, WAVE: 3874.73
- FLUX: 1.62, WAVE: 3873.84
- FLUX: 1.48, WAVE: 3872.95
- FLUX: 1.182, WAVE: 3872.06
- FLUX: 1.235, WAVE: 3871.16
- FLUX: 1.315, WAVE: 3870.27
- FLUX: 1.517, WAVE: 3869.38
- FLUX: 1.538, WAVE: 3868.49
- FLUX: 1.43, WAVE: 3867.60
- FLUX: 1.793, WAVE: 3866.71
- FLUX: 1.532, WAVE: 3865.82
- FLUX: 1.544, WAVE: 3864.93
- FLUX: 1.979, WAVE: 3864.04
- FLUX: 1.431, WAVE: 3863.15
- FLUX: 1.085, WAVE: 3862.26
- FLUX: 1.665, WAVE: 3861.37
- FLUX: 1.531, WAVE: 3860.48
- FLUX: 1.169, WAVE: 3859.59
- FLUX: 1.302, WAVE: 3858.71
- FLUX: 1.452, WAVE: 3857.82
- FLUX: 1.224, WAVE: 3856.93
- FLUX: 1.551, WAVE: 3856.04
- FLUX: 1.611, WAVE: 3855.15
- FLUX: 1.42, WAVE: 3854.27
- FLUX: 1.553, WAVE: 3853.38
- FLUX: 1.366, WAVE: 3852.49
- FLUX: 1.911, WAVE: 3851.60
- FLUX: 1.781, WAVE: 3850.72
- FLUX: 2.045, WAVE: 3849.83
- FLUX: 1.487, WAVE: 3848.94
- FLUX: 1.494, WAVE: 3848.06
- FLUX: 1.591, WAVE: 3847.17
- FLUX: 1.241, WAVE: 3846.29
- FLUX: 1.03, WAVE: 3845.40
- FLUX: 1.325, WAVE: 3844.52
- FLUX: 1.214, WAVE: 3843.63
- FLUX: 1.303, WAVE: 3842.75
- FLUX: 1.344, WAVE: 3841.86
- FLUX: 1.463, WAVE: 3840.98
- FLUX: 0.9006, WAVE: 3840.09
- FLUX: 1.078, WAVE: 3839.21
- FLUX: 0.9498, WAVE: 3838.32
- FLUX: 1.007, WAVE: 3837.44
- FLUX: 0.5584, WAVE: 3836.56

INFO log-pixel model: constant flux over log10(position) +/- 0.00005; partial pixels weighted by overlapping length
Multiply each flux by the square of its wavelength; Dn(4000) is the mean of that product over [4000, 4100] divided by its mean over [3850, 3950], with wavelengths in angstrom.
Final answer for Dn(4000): 1.90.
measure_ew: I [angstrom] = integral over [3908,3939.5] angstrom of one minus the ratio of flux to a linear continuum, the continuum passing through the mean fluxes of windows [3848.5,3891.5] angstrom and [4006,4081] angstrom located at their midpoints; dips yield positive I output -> 5.77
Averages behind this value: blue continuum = 1.52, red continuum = 2.8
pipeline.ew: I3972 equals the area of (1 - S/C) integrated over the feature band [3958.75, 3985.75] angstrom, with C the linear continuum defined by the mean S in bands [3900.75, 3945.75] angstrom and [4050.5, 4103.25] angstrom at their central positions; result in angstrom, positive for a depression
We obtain 4.55 angstrom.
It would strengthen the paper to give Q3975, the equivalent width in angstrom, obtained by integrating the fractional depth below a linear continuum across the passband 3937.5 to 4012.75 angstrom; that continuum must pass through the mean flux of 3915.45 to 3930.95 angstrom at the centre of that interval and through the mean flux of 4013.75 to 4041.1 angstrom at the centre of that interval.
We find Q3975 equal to 7.4 angstrom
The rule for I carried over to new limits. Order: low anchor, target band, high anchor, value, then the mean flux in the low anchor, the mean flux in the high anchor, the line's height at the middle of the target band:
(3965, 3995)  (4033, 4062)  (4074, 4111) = -4.6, 1.92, 2.8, 2.45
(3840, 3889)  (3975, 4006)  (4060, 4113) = -3.7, 1.47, 2.76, 2.2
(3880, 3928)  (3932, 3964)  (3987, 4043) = 8.5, 1.78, 2.77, 2.18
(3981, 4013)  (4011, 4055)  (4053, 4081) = -3.0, 2.62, 2.72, 2.67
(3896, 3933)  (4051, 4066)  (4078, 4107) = -0.7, 1.76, 2.81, 2.61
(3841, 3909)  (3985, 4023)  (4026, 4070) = -3.7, 1.58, 2.79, 2.48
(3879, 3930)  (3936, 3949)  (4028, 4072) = 3.4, 1.76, 2.77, 2.02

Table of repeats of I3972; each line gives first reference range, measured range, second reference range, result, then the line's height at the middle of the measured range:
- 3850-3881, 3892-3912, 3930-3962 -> -4.5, 1.53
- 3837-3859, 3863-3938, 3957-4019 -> 3.8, 1.7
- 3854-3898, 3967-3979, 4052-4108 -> 4.3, 2.12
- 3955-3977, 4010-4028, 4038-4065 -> -4.8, 2.29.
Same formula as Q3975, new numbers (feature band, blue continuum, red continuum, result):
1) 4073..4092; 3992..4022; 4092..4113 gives -1.4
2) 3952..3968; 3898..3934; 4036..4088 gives 2.4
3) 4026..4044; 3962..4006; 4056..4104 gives -2.7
